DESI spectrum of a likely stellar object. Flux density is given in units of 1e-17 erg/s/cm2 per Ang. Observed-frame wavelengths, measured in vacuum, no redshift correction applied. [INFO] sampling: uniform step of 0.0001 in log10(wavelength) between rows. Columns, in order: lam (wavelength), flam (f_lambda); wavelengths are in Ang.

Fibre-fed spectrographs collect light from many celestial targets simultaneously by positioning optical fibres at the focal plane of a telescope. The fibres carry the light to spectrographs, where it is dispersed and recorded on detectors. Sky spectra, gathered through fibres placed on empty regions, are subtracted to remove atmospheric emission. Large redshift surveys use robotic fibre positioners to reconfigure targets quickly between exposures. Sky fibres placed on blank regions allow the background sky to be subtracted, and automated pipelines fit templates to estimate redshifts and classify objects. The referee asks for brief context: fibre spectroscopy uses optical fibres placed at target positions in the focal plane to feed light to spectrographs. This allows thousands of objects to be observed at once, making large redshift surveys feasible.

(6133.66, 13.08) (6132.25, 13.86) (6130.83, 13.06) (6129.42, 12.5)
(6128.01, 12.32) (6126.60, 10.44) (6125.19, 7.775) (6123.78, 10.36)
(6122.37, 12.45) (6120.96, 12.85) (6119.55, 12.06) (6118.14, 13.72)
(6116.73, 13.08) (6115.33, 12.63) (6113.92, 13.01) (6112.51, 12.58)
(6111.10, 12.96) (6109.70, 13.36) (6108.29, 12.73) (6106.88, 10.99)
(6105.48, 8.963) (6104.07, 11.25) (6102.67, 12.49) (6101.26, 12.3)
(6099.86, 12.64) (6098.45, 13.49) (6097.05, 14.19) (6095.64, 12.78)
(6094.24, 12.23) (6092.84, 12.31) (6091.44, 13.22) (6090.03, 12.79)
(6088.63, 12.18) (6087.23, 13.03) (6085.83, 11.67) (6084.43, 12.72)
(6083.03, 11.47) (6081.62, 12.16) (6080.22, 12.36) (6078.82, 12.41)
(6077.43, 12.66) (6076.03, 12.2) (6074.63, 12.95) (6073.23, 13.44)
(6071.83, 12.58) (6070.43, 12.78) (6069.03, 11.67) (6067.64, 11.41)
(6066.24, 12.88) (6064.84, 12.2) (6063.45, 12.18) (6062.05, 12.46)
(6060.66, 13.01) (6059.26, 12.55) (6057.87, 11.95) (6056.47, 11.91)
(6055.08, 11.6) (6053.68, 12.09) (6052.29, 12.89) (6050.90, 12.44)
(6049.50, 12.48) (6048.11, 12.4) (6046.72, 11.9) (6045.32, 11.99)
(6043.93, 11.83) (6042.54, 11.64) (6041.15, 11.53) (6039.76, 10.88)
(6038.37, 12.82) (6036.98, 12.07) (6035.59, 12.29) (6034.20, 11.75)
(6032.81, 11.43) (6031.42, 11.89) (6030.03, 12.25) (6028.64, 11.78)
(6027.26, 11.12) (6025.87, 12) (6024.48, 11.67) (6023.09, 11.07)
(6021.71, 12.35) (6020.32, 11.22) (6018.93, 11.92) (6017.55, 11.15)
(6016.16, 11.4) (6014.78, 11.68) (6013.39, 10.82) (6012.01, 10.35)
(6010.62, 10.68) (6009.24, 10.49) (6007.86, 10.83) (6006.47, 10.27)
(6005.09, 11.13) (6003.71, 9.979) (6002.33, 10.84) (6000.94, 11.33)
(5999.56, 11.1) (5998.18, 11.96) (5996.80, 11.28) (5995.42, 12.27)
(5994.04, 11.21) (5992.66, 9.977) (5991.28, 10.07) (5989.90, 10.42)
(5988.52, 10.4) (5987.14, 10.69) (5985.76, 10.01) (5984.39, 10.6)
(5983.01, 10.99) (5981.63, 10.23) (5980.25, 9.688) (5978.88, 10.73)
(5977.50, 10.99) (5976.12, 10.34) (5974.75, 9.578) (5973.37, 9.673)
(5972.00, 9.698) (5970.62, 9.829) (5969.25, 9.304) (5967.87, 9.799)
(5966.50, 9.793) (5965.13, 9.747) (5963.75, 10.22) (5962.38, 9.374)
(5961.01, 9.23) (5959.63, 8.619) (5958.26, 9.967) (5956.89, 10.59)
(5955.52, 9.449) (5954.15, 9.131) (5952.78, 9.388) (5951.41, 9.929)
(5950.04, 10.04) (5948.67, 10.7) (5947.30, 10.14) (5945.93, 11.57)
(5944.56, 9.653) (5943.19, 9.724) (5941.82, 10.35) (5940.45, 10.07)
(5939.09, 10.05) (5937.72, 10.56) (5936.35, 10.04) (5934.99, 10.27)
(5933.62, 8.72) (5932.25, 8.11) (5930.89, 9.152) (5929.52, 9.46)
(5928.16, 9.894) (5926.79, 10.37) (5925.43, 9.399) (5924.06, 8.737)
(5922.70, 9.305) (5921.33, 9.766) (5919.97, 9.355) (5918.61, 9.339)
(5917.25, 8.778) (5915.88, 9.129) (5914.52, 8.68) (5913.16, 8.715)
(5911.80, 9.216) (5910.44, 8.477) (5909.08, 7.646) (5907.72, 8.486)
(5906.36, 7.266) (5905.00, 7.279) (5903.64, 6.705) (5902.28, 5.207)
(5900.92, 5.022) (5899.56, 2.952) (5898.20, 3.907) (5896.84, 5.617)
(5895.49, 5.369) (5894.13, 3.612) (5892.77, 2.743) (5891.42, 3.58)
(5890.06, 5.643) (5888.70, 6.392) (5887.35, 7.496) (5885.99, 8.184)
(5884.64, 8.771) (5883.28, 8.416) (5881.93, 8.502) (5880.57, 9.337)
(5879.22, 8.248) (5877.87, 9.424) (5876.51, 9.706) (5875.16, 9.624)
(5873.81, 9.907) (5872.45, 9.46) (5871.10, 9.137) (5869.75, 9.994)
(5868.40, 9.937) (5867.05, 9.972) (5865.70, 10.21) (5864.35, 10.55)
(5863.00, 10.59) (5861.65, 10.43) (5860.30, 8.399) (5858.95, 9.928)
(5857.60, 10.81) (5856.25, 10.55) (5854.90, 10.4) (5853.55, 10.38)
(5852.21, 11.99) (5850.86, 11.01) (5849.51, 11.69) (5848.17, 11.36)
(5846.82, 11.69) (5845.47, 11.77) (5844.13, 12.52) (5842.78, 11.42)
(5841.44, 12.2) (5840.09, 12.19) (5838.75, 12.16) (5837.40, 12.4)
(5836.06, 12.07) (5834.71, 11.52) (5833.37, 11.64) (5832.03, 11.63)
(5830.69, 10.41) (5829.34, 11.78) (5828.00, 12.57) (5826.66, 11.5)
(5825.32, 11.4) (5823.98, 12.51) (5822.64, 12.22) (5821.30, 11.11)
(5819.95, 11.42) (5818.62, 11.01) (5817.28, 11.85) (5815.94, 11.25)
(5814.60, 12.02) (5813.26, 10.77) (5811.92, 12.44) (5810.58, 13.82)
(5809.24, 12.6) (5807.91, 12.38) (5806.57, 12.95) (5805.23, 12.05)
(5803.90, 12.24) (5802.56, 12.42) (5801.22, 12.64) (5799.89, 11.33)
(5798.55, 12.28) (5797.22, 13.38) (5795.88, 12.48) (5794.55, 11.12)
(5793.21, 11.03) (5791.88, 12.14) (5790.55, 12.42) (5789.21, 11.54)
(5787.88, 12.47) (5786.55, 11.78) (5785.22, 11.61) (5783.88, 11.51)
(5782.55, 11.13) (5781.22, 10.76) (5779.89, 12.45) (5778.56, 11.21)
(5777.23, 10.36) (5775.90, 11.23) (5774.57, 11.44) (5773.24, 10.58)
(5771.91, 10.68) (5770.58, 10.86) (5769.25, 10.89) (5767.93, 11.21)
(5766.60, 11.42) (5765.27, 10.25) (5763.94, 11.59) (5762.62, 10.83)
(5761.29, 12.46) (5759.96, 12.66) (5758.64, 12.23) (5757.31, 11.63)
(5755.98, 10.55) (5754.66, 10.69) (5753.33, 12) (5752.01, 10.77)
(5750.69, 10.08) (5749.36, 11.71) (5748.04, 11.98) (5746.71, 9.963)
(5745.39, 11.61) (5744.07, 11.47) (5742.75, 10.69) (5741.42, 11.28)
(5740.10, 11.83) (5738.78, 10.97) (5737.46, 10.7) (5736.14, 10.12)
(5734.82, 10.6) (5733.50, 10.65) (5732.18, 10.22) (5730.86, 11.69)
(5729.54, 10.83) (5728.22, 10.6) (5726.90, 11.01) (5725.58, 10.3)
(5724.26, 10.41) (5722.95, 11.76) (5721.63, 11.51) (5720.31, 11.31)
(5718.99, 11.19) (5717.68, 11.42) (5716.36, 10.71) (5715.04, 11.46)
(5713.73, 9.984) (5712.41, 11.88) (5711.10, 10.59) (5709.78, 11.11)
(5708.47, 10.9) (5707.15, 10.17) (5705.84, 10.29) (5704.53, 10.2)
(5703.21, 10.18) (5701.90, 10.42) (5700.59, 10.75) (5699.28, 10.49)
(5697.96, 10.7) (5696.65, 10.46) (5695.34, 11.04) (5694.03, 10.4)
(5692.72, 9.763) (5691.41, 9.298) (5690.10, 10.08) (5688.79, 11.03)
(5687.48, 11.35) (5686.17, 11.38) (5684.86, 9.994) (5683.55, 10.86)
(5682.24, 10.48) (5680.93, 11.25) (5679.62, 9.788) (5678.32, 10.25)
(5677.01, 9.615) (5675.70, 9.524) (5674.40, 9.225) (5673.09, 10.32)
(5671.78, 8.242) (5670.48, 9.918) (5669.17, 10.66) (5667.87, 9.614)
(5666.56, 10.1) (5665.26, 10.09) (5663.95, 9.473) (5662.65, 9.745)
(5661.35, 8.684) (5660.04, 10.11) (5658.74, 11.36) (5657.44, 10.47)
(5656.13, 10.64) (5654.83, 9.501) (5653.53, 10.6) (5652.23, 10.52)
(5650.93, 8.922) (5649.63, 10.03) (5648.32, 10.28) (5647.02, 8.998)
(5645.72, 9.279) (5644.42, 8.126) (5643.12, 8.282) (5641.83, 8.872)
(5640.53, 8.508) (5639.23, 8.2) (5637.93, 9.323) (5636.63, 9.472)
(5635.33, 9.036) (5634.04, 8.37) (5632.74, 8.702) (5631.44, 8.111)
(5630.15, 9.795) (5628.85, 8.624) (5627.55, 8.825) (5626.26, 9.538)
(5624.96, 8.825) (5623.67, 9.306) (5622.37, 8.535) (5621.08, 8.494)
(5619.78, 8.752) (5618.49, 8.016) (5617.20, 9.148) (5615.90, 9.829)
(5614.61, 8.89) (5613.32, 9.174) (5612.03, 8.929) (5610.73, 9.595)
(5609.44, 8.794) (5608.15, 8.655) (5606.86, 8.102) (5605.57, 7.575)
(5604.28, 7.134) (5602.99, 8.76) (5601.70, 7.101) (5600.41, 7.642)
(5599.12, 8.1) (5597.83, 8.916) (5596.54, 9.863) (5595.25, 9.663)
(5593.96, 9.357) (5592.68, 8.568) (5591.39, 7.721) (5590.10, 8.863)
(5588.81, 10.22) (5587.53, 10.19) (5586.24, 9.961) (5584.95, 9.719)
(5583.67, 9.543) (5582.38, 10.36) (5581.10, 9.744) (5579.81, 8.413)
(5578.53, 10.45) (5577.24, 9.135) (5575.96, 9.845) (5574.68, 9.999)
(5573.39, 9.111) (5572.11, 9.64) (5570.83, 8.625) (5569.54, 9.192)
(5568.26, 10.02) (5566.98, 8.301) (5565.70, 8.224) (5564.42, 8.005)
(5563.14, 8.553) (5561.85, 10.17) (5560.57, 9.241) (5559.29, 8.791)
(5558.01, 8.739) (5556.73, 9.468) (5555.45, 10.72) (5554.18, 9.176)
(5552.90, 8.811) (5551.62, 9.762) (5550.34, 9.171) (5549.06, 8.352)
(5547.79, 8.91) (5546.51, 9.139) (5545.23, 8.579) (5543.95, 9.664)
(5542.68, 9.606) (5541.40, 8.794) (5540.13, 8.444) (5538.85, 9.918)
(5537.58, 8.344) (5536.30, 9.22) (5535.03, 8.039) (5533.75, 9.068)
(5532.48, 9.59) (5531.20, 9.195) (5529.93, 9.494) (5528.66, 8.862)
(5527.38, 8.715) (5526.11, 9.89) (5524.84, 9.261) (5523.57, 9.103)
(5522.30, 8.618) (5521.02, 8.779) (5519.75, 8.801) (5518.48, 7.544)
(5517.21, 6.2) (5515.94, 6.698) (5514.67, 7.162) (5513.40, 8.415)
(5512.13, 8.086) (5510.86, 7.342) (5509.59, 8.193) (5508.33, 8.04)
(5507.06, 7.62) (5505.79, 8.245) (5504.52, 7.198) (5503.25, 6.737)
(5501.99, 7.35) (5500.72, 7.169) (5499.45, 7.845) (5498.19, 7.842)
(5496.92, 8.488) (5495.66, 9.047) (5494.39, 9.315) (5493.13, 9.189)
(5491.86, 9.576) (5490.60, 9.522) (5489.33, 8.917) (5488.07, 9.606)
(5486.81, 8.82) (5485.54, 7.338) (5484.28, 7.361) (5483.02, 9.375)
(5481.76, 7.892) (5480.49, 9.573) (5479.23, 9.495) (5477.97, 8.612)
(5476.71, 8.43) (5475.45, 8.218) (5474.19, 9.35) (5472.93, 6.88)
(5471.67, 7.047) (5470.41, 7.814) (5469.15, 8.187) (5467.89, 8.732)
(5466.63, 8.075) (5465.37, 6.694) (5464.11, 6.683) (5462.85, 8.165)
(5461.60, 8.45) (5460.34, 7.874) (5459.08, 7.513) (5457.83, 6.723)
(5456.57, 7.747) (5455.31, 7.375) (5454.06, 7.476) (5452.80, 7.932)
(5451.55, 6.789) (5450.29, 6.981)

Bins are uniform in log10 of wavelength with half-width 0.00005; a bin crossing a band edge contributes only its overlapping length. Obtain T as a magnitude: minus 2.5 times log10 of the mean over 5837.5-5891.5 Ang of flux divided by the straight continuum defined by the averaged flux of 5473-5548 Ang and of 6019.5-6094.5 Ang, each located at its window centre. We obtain 0.10 mag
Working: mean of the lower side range 8.53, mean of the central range 9.94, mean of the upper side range 12.2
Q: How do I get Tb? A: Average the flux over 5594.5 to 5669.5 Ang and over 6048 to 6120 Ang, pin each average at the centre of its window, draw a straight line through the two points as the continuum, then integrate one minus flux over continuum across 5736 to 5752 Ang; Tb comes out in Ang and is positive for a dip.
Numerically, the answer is -1.8 Ang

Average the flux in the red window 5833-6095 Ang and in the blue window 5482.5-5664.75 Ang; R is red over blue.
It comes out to 1.16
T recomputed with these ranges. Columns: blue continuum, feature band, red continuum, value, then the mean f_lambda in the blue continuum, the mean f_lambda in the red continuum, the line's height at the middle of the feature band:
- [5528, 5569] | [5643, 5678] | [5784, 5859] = 0.05 mag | 9.07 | 11.8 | 10.2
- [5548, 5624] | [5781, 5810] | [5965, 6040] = -0.20 mag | 9.03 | 10.9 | 9.98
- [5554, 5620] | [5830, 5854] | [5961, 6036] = -0.15 mag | 9.05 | 10.8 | 10.1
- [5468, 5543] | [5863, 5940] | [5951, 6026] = 0.22 mag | 8.43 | 10.5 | 10.1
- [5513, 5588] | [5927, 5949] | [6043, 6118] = 0.16 mag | 9.04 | 12.4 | 11.5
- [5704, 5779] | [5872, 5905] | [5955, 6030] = 0.50 mag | 11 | 10.6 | 10.8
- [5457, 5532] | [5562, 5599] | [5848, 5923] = -0.13 mag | 8.23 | 8.41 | 8.27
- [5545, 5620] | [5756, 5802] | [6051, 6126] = -0.12 mag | 9.05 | 12.3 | 10.3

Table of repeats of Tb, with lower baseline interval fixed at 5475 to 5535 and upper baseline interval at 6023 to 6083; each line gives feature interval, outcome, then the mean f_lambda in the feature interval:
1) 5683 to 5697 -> -1.2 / 10.5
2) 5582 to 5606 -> 0.3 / 8.9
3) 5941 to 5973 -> 4.6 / 9.84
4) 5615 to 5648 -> 1.5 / 8.85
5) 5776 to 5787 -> -1.1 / 11.3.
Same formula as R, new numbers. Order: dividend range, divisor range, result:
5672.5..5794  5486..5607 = 1.24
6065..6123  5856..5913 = 1.58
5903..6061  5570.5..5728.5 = 1.08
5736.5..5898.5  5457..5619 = 1.24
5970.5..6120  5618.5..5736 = 1.17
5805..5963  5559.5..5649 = 1.08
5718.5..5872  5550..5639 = 1.26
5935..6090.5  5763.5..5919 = 1.10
